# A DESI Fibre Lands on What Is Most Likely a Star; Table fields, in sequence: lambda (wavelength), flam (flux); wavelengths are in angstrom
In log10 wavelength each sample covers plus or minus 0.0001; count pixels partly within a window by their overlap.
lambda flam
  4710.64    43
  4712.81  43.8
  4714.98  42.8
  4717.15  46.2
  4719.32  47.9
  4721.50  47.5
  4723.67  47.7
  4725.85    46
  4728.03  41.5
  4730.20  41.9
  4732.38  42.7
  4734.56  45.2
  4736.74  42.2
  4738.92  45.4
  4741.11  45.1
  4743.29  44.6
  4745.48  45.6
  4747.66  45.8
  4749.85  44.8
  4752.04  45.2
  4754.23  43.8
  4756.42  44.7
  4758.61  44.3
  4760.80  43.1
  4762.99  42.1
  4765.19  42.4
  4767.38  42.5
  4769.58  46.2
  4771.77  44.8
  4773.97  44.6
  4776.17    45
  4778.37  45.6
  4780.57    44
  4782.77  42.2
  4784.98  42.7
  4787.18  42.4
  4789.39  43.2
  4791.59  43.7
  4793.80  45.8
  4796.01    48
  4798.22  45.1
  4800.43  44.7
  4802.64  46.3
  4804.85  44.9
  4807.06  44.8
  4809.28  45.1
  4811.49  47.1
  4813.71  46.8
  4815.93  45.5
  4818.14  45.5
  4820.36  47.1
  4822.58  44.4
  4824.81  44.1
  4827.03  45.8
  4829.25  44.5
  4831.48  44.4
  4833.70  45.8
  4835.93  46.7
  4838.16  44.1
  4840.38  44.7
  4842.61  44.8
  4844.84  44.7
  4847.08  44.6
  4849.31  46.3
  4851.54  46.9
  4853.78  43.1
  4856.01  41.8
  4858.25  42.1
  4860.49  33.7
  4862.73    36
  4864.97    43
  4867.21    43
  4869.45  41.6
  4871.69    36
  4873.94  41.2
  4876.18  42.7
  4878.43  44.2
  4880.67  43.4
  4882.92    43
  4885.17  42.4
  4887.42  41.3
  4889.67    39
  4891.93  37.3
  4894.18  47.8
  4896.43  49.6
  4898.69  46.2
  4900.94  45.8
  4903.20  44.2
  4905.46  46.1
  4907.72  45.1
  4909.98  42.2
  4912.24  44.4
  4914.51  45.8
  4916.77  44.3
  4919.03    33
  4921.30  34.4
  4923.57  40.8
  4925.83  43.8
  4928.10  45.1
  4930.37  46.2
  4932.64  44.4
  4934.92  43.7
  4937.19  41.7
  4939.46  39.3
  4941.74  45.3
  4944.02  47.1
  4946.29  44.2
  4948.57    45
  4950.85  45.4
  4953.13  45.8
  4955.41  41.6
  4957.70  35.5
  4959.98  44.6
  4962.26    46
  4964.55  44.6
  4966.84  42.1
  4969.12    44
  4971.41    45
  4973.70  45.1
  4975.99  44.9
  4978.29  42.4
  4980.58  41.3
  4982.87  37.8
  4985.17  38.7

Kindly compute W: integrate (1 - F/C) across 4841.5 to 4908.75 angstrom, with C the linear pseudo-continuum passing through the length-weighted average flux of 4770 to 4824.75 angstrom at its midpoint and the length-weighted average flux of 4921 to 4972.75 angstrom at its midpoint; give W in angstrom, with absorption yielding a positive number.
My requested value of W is 1.9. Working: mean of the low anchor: 45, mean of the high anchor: 43.4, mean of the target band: 42.9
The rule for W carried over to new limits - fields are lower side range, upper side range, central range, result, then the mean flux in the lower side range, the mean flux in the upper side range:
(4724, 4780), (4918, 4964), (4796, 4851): -2.2 angstrom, 44.2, 42.7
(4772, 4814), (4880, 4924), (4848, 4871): 1.0 angstrom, 44.8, 42.8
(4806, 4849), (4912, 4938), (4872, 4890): 0.7 angstrom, 45.3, 42.2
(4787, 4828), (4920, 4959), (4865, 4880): 0.8 angstrom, 45.3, 42.9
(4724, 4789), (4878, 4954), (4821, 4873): 0.6 angstrom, 44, 43.4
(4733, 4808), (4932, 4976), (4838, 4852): -0.3 angstrom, 44.4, 43.7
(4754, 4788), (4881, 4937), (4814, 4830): -0.7 angstrom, 43.8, 43.1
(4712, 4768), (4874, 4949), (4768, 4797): -0.2 angstrom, 44.4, 43.3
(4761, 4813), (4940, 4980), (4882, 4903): 0.2 angstrom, 44.5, 43.9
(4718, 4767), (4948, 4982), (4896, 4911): -0.6 angstrom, 44.5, 43.5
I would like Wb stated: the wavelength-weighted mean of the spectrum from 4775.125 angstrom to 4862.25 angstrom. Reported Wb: 44.5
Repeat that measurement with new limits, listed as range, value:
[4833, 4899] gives 42.8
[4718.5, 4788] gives 44.3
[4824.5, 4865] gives 43.5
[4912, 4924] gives 40.1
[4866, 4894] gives 41.5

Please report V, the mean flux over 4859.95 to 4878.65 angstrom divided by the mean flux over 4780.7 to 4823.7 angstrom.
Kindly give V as 0.9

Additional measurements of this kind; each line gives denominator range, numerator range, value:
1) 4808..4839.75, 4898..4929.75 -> 0.94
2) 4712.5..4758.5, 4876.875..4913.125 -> 0.98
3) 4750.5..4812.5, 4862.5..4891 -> 0.93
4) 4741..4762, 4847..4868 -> 0.94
